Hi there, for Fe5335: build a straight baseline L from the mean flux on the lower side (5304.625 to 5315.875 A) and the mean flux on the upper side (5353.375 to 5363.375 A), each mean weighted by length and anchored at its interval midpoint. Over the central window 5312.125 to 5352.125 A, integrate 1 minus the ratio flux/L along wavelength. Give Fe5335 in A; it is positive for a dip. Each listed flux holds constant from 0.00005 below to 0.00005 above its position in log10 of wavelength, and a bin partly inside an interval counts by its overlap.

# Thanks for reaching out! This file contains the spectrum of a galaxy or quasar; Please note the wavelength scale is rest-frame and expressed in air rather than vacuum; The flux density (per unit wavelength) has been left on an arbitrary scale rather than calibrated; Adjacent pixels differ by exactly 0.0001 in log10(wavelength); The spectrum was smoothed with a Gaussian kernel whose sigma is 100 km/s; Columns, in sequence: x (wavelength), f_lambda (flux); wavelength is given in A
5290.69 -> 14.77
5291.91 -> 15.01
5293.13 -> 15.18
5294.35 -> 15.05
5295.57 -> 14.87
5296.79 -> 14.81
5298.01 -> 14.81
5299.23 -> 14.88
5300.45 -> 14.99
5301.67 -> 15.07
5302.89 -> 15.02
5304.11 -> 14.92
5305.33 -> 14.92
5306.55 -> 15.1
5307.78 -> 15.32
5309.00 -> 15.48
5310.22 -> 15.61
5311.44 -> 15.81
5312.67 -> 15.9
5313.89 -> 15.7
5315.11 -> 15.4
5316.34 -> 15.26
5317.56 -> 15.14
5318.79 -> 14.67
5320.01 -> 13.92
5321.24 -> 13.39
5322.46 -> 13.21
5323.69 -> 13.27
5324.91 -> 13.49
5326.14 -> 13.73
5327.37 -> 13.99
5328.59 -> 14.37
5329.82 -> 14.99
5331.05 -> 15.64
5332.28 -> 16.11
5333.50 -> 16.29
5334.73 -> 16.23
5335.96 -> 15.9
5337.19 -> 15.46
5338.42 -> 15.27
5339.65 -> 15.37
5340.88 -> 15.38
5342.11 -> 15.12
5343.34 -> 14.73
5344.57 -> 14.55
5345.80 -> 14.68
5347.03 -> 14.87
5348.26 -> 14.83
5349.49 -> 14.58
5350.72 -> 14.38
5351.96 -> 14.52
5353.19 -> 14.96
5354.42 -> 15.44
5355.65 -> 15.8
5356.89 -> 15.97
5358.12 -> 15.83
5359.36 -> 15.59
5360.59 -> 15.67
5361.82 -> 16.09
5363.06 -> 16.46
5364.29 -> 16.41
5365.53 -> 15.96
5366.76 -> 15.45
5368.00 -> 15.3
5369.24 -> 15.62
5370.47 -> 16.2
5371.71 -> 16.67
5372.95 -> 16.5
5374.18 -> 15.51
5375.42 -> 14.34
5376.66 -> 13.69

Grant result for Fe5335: 1.9 A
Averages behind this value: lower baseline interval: 15.5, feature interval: 14.9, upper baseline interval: 15.8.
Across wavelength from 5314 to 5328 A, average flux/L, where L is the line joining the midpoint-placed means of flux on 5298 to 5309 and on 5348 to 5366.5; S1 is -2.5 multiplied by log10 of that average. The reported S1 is 0.07 mag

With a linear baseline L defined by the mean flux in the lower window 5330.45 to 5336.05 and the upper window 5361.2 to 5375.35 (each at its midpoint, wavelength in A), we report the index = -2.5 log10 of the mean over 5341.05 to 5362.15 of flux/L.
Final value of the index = 0.06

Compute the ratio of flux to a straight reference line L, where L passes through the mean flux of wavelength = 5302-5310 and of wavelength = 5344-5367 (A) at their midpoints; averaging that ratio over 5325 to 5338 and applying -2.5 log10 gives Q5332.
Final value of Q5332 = 0.01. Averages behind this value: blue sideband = 15.2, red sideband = 15.4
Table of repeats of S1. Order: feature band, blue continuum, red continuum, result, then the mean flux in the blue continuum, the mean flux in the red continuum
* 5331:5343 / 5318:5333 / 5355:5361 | -0.06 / 14.3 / 15.8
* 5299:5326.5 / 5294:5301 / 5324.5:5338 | 0.01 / 14.9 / 15.1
